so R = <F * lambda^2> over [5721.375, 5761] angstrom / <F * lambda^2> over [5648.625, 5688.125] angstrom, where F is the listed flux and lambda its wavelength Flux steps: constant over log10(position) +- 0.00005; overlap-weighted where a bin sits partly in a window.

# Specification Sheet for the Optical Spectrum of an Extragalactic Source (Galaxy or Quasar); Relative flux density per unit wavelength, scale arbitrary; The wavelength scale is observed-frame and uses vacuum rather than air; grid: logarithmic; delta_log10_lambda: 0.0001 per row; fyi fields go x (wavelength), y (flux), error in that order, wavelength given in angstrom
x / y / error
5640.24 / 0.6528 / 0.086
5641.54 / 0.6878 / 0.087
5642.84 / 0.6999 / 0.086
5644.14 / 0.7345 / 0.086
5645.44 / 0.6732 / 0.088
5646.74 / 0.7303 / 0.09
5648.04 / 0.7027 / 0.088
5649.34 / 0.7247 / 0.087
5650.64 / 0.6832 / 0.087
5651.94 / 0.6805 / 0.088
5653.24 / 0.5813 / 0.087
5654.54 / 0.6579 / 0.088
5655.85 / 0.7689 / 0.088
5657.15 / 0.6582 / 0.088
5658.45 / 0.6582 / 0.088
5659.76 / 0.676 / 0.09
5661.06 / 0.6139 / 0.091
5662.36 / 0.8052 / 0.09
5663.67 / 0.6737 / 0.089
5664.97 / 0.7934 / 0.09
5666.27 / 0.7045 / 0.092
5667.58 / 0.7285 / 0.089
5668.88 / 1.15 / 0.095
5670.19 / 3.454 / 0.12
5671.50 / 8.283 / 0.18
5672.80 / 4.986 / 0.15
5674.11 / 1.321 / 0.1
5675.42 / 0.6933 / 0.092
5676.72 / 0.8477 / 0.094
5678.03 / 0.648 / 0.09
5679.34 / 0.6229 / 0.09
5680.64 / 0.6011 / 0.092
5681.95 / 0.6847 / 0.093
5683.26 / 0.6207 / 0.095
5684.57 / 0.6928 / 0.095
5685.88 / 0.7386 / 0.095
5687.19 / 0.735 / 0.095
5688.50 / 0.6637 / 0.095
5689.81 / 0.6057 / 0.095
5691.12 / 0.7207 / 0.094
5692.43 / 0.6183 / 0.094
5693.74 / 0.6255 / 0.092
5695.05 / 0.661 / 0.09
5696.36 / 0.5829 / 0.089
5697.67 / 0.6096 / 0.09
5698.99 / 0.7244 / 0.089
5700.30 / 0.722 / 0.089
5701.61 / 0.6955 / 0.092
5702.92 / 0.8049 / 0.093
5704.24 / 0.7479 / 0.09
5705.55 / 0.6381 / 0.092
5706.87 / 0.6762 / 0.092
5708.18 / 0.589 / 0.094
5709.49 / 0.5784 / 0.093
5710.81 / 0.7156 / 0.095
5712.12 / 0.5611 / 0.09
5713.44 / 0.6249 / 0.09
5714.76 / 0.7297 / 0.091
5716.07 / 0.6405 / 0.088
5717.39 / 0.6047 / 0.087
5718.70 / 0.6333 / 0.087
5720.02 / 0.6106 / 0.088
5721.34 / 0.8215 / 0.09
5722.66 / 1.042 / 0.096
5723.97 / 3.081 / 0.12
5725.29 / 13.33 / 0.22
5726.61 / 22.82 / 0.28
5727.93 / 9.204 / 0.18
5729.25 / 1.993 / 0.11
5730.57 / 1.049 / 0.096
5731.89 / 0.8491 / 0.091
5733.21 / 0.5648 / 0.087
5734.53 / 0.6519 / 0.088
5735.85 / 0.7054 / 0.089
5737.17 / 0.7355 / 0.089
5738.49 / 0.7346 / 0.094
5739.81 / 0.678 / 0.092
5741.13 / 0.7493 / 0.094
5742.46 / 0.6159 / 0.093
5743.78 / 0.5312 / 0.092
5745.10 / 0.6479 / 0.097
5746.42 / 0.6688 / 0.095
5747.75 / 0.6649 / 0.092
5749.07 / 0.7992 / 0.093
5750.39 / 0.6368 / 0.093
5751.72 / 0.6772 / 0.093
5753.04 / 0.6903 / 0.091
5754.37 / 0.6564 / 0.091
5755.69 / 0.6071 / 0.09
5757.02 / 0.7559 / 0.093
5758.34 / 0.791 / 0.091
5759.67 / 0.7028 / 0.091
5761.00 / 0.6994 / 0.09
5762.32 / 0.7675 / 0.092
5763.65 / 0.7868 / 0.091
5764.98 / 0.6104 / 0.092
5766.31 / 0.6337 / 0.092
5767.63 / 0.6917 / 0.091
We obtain 1.92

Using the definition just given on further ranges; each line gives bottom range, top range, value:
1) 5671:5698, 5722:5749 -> 2.49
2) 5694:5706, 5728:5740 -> 1.92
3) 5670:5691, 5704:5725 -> 0.68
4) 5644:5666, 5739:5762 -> 1.02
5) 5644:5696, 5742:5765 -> 0.65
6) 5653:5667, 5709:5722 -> 0.96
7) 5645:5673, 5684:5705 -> 0.52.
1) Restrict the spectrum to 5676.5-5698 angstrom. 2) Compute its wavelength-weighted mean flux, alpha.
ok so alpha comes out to 0.661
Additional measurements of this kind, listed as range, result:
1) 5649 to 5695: 1.13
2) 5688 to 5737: 1.95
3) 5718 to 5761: 2.15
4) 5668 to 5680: 2.41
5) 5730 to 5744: 0.719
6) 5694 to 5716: 0.665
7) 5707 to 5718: 0.633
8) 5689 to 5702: 0.656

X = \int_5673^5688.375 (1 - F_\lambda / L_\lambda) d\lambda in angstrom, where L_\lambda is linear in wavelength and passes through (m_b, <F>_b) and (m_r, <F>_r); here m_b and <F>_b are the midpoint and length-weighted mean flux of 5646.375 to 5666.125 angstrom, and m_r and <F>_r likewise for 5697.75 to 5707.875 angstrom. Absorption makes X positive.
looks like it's -3.71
